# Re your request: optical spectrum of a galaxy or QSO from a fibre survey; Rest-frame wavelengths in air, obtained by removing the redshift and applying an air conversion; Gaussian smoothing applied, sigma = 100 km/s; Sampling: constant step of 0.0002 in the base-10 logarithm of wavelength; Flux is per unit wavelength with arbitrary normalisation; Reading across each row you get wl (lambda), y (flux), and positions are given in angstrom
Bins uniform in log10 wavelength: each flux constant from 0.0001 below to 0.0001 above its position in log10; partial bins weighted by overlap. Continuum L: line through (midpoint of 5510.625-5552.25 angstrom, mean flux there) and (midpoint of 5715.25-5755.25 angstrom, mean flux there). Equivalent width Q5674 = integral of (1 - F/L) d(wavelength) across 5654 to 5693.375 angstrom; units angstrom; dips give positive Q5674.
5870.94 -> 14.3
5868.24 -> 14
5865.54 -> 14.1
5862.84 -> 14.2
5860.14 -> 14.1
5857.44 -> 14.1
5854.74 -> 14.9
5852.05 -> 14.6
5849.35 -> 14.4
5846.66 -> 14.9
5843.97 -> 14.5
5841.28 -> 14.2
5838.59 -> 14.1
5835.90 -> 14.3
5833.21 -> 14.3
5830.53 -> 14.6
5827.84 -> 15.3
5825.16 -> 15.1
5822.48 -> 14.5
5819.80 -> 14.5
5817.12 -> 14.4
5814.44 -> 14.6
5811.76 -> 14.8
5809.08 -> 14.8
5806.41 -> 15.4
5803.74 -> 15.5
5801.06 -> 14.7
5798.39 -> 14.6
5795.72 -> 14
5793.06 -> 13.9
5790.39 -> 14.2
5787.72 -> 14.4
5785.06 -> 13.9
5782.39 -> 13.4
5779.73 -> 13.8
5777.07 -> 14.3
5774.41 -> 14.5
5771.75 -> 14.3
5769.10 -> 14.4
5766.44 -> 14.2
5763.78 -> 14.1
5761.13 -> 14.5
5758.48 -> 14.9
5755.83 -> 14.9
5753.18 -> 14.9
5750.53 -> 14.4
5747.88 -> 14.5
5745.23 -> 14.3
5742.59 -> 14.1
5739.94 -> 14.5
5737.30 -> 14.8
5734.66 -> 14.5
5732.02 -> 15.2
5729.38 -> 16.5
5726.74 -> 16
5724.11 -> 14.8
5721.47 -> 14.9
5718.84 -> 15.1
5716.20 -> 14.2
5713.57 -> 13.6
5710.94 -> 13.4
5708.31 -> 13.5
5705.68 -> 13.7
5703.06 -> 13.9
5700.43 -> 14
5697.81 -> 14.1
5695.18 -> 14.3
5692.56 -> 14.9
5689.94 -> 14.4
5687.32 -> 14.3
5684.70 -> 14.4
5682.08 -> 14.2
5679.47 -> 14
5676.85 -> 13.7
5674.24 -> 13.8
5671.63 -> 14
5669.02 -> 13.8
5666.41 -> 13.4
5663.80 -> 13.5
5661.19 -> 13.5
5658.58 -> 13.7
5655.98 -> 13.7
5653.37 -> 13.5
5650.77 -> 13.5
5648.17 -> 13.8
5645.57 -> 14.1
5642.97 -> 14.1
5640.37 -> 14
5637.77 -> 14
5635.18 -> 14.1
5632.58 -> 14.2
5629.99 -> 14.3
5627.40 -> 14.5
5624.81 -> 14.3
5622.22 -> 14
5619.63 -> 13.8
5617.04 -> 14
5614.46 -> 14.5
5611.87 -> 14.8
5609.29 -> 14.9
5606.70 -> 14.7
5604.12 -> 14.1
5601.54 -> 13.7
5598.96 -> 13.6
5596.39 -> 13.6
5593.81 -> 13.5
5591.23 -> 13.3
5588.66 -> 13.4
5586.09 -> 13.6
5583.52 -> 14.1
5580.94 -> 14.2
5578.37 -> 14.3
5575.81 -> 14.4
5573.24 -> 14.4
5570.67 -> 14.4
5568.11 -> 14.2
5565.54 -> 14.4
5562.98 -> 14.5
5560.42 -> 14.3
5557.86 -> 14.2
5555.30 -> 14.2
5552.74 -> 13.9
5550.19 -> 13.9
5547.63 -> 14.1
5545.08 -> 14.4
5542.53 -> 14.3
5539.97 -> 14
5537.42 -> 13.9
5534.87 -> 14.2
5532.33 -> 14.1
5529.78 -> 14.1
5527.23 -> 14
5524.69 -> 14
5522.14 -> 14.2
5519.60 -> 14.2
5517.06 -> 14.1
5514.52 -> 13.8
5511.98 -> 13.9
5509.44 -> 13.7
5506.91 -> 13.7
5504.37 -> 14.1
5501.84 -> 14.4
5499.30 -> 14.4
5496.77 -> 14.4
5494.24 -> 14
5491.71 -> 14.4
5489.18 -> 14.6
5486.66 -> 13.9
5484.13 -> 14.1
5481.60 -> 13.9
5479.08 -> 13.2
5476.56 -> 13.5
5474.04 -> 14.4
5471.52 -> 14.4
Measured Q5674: 1.8 angstrom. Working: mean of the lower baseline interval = 14.1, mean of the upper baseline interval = 14.9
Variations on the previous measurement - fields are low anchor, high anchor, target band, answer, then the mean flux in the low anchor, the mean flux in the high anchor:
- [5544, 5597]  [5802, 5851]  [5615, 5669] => 1.2 angstrom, 14.1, 14.7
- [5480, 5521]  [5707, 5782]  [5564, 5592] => 0.3 angstrom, 14.1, 14.5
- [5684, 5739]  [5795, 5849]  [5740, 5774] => 0.2 angstrom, 14.5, 14.7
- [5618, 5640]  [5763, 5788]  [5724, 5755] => -1.7 angstrom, 14.1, 14.1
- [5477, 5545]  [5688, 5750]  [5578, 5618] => 0.6 angstrom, 14.1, 14.5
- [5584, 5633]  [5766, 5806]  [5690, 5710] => 0.2 angstrom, 14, 14.3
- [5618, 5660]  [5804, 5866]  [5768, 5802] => 0.6 angstrom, 14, 14.6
